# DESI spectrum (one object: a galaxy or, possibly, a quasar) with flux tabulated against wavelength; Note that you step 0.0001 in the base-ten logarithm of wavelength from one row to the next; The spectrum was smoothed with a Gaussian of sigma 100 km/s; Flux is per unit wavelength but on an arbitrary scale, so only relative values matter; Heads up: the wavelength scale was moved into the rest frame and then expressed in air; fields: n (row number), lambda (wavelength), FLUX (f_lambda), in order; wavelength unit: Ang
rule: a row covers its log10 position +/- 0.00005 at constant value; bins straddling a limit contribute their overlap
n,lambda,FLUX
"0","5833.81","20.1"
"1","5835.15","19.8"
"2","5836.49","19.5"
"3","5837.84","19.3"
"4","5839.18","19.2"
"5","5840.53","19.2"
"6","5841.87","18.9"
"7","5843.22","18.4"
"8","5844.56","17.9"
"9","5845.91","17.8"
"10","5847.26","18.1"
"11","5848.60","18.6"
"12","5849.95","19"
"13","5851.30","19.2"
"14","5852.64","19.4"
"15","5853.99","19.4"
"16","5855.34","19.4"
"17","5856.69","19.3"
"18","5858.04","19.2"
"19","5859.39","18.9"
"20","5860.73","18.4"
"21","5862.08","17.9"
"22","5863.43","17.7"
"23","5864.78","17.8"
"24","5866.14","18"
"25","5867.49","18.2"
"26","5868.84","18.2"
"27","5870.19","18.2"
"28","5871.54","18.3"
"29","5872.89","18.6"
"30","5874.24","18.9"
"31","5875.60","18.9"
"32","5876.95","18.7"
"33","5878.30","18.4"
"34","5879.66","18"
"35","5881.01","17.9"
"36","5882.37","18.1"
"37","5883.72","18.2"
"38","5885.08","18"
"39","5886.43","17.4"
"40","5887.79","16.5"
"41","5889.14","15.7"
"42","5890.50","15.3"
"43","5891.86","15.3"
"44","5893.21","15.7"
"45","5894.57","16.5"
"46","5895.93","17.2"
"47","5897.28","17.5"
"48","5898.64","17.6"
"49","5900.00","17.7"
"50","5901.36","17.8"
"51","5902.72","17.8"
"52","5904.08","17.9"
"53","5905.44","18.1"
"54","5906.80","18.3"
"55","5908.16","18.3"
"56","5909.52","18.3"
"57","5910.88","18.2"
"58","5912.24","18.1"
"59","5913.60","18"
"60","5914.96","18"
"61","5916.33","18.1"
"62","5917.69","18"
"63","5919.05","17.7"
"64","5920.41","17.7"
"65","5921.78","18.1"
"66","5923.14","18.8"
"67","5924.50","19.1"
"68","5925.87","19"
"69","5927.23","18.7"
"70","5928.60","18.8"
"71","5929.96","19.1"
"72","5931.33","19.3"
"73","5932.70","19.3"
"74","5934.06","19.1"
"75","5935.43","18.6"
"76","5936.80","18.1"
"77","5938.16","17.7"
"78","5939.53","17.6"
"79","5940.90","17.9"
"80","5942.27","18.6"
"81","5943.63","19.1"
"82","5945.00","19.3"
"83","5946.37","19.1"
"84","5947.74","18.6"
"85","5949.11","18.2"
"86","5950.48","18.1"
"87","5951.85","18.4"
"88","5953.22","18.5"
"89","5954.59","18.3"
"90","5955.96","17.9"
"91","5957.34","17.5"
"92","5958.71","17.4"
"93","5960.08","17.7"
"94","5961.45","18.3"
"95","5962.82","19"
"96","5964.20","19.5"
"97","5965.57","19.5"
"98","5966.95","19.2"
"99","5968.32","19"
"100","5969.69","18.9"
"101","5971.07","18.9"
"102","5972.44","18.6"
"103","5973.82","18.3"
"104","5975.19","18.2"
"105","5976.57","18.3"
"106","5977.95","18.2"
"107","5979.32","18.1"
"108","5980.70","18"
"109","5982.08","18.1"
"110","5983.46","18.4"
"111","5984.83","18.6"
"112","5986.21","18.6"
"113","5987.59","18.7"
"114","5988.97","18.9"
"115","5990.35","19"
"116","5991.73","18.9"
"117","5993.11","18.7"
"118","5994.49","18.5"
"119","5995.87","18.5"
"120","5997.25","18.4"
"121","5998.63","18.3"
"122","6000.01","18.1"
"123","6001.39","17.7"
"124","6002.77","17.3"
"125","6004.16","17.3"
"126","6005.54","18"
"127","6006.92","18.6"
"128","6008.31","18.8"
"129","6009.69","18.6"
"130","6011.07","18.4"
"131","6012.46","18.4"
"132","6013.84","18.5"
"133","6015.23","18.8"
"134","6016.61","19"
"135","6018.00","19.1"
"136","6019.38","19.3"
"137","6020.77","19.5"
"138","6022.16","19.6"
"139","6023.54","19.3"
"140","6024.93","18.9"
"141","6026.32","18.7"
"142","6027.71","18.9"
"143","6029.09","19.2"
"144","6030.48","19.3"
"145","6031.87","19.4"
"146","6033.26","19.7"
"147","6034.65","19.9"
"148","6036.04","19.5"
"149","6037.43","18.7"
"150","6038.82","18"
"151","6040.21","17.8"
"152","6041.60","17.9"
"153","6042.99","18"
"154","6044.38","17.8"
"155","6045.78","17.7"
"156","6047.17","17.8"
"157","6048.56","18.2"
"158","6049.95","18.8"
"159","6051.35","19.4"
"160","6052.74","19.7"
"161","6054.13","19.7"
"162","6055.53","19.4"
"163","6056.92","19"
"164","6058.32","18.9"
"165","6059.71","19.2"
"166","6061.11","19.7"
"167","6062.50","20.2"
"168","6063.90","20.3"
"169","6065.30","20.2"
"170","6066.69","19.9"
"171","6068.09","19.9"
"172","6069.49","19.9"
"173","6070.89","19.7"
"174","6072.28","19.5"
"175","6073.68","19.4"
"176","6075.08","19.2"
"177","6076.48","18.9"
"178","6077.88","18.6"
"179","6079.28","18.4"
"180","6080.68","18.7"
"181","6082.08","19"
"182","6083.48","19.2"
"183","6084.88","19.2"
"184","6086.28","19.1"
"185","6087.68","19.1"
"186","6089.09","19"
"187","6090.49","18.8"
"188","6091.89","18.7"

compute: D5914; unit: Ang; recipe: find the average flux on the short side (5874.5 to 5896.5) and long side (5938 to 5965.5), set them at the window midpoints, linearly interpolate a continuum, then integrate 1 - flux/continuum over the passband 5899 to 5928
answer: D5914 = -0.7 Ang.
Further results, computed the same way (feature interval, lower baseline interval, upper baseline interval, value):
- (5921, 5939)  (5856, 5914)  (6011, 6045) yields -0.6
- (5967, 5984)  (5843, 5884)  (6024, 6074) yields 0.4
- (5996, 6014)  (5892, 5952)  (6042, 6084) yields 0.5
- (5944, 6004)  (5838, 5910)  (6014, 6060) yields 0.4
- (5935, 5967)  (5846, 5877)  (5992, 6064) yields 0.5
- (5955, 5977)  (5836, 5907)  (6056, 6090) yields 0.2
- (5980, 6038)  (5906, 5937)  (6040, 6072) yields 0.5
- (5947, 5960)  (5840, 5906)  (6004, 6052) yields 0.2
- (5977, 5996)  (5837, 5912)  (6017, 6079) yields 0.2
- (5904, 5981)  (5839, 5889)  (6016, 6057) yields 0.8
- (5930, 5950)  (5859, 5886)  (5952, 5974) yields -0.2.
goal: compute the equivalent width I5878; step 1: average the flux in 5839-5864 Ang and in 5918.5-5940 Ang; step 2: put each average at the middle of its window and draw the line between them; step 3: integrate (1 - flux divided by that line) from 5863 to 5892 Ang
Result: 1.4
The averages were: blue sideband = 18.7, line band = 17.8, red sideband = 18.6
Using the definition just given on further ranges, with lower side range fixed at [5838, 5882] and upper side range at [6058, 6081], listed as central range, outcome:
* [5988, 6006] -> 0.8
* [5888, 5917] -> 2.1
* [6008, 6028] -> 0.3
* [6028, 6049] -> 0.8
